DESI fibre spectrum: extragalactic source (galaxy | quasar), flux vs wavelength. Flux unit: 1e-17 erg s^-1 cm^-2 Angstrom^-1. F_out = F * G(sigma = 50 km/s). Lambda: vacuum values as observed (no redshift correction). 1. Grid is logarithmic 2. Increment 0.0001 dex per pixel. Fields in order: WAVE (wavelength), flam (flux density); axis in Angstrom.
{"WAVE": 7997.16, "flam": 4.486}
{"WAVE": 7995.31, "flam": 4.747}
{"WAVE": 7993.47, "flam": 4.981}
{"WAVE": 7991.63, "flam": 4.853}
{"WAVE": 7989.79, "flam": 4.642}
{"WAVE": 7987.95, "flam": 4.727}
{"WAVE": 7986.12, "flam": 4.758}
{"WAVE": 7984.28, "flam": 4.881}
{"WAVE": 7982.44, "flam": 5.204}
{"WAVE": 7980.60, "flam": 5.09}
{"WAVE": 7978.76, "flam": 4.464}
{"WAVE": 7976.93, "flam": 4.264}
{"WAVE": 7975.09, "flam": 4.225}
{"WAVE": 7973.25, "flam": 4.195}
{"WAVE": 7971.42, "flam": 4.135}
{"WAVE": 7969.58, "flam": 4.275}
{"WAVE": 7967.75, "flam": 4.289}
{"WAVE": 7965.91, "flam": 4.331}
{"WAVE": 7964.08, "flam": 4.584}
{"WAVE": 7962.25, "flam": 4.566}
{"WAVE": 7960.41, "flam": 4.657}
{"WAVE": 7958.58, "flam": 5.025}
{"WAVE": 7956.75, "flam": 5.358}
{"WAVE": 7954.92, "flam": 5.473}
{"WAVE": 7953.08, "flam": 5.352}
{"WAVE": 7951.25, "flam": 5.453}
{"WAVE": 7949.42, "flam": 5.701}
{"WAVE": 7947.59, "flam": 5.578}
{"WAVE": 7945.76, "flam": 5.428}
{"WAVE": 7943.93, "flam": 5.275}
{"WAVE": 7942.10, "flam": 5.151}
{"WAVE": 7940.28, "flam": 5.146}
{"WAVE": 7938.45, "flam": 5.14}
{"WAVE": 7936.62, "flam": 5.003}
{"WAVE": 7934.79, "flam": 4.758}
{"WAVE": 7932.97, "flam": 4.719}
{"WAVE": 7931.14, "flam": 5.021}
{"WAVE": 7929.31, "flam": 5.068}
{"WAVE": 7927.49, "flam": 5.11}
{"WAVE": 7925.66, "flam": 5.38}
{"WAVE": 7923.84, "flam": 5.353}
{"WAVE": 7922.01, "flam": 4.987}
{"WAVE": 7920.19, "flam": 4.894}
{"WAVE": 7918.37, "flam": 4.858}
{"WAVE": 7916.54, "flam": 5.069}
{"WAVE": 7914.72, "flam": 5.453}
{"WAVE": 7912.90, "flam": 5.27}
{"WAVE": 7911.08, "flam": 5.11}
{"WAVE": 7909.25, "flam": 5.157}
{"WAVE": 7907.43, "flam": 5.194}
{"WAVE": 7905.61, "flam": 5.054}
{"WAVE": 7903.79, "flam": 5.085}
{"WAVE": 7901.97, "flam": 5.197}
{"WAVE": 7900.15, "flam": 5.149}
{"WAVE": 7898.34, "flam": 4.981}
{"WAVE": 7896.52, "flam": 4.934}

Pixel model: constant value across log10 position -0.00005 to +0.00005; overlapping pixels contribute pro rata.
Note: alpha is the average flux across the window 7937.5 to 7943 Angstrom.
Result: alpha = 5.15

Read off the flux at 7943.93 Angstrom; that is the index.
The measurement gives 5.275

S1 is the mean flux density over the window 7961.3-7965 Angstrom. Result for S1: 4.58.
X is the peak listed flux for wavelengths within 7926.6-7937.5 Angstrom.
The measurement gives 5.11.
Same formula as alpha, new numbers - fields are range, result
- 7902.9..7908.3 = 5.11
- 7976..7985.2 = 4.78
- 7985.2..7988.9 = 4.75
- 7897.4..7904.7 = 5.11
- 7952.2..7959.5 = 5.3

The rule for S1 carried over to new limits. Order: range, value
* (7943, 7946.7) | 5.35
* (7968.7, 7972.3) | 4.2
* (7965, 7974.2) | 4.24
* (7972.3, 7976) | 4.21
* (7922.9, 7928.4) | 5.28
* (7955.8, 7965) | 4.84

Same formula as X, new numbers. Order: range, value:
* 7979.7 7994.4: 5.204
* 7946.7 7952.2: 5.701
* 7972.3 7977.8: 4.264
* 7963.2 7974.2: 4.584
